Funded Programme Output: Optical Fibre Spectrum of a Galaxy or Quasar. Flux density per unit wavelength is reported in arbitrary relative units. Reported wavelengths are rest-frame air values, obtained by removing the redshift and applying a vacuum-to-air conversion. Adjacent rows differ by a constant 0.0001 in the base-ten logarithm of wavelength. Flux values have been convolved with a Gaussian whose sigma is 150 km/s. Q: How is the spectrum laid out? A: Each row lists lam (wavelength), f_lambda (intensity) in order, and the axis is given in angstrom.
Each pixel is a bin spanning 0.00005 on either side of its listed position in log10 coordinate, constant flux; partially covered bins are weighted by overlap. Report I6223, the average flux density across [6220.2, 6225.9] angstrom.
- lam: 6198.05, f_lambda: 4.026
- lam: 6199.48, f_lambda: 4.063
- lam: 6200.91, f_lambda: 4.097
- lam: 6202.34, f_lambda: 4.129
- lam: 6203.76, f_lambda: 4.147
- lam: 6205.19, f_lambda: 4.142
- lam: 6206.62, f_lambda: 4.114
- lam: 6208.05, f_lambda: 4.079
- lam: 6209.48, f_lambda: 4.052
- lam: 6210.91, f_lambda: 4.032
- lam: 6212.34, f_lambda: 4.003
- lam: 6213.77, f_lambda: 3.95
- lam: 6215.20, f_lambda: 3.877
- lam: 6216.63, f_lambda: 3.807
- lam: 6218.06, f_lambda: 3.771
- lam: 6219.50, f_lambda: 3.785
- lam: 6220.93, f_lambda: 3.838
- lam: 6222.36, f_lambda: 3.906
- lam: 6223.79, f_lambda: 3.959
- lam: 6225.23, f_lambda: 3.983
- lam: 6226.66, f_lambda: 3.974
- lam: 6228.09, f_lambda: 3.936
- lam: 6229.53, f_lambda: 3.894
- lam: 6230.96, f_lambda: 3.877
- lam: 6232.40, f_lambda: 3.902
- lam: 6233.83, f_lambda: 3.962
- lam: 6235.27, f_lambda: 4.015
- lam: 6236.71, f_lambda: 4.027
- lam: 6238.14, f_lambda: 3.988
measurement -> 3.92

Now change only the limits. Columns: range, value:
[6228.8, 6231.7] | 3.88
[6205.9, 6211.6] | 4.07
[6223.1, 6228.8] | 3.96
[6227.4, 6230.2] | 3.91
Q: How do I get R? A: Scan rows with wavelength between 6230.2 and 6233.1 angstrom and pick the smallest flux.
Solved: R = 3.877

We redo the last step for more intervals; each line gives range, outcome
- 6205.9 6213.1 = 4.003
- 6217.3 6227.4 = 3.771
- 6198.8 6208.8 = 4.063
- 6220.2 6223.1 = 3.838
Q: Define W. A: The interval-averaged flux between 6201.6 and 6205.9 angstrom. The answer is 4.14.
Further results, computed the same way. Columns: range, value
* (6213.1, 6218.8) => 3.85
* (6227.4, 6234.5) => 3.91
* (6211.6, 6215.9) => 3.95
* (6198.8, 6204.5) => 4.11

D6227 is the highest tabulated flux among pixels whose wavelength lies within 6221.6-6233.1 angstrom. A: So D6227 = 3.983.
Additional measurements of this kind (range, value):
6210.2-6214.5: 4.032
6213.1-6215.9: 3.95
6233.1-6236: 4.015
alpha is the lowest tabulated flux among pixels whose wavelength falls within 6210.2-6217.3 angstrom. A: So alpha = 3.807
